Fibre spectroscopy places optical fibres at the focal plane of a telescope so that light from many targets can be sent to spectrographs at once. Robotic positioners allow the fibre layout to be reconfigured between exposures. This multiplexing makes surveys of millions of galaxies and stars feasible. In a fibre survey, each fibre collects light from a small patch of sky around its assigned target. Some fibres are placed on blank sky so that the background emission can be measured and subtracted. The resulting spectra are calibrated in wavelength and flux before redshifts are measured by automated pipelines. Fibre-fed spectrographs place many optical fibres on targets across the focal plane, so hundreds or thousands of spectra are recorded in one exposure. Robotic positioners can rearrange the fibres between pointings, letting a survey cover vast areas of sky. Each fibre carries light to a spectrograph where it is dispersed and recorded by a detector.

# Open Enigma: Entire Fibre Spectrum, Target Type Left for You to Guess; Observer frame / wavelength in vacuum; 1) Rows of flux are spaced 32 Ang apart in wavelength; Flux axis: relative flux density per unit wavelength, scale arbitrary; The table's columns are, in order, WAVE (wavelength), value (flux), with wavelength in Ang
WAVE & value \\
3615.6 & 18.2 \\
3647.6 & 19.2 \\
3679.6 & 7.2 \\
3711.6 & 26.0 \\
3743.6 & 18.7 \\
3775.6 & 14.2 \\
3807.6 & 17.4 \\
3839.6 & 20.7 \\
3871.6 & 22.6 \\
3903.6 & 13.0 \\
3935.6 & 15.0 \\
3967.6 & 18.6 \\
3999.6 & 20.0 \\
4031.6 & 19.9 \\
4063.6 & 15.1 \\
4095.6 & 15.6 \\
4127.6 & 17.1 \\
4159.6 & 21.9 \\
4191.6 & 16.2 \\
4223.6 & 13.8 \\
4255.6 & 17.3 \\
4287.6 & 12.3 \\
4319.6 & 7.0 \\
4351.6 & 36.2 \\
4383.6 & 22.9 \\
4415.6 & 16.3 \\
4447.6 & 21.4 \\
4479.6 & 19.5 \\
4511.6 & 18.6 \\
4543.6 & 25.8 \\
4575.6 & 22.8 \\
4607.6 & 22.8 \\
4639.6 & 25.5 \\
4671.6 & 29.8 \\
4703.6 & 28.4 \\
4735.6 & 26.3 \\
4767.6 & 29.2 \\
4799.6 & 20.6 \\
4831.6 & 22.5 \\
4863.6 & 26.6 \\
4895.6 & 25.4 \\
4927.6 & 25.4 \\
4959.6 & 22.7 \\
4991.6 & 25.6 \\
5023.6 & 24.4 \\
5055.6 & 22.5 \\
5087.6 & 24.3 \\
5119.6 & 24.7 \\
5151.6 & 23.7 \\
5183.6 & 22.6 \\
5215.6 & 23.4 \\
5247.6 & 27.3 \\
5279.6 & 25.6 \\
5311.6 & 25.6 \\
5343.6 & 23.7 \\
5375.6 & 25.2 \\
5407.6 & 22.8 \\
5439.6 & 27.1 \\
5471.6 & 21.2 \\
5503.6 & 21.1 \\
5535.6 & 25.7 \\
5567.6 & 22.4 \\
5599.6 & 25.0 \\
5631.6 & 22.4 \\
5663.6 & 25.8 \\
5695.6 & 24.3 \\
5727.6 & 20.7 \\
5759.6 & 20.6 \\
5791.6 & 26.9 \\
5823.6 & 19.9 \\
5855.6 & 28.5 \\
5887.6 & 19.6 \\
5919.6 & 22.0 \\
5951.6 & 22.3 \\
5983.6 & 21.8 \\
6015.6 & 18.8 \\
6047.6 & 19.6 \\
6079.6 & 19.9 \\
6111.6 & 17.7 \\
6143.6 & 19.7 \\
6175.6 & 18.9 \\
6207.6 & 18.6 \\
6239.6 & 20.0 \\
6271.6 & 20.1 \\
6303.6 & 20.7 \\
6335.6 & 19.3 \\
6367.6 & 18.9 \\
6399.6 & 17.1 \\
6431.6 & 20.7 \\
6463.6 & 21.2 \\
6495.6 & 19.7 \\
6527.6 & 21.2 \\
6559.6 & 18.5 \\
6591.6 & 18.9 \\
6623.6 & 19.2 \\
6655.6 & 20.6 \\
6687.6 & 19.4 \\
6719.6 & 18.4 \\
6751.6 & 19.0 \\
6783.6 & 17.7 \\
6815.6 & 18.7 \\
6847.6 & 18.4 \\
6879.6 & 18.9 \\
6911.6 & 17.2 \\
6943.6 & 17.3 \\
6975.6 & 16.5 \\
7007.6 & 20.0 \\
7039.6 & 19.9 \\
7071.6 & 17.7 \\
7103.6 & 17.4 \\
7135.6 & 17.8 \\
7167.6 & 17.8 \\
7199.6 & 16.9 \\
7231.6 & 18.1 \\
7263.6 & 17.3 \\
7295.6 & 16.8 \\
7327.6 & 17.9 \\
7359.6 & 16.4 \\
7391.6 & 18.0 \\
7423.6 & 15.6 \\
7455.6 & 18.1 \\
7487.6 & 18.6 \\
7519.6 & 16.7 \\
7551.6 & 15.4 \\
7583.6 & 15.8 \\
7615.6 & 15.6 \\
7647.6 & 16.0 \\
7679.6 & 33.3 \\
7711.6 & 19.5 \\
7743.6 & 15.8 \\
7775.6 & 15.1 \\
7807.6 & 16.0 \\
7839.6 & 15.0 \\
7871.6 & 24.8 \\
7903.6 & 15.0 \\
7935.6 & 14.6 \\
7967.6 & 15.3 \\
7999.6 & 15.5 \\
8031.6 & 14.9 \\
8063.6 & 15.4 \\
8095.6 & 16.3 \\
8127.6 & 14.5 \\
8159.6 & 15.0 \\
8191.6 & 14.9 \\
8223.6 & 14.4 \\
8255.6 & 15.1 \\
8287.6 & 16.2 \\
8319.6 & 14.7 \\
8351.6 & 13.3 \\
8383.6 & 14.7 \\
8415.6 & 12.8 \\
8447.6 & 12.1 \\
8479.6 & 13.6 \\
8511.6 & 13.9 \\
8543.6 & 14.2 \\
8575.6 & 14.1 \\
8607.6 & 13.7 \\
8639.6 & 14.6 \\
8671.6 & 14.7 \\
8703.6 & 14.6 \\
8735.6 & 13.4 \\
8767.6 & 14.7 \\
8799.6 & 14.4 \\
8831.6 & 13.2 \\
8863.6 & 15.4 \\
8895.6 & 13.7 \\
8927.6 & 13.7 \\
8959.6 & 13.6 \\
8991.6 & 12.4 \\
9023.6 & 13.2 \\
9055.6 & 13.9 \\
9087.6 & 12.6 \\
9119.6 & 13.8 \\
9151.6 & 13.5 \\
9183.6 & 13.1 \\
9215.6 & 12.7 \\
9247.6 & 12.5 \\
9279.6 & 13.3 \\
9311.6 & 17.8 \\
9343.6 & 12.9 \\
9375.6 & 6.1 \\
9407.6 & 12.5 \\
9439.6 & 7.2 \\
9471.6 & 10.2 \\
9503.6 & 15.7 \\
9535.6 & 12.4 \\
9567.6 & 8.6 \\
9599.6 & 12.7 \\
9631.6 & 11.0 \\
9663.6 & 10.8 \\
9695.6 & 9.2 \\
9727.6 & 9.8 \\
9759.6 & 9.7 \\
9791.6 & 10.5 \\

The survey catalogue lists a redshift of 0.17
